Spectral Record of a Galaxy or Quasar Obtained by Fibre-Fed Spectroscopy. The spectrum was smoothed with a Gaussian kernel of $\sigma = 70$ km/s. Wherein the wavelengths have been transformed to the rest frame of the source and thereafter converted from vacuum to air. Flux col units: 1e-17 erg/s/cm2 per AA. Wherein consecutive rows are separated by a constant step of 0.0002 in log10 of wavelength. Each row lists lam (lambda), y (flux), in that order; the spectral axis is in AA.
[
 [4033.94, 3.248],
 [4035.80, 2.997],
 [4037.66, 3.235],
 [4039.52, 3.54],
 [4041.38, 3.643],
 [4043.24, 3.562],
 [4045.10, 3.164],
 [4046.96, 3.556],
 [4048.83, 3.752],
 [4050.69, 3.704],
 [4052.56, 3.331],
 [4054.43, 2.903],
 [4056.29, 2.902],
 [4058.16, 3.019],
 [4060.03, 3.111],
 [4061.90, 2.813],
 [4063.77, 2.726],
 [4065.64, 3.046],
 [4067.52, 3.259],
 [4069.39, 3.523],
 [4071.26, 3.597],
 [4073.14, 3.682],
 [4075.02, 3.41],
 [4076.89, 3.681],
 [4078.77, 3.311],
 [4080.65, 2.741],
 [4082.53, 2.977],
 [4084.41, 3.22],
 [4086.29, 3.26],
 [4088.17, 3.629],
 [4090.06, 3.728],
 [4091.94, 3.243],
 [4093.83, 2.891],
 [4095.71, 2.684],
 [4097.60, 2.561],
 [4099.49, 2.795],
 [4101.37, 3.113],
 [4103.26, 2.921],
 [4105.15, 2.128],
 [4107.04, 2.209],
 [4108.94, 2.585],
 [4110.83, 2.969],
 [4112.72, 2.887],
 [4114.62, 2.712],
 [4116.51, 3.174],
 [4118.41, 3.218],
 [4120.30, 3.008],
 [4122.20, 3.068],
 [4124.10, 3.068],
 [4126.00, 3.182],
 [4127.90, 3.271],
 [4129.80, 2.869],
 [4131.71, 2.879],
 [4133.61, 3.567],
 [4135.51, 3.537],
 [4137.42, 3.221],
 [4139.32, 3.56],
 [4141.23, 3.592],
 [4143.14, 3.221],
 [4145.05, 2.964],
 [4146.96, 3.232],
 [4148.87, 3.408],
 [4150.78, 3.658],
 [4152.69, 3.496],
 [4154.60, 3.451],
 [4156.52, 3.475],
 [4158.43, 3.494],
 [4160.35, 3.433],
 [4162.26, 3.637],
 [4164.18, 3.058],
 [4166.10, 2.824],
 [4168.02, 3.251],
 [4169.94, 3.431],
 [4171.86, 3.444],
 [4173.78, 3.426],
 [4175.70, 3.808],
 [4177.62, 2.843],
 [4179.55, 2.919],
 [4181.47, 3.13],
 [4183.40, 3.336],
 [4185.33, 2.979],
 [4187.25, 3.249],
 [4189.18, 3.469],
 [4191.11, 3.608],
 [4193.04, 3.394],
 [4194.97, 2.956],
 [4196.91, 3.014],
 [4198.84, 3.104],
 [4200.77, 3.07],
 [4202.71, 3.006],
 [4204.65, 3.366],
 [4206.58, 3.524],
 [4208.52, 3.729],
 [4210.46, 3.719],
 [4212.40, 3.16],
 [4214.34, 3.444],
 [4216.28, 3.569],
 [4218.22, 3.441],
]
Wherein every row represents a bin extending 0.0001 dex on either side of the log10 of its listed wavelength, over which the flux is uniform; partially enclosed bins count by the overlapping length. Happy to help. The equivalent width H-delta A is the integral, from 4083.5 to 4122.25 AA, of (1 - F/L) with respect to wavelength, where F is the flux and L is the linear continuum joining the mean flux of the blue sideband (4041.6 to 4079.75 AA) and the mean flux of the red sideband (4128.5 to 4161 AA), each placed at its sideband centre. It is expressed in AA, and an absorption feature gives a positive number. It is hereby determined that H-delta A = 4.4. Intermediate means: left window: 3.31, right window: 3.35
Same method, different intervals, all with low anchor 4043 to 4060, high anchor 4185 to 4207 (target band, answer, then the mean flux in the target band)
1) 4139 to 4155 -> -0.7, 3.39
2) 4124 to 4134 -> 0.4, 3.12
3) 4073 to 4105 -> 1.5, 3.13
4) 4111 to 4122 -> 0.9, 3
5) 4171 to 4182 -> -0.1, 3.27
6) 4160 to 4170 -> 0.0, 3.25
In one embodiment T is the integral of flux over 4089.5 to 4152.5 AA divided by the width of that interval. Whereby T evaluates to 3.07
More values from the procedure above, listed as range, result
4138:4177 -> 3.39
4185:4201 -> 3.22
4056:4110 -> 3.06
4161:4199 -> 3.25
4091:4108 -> 2.73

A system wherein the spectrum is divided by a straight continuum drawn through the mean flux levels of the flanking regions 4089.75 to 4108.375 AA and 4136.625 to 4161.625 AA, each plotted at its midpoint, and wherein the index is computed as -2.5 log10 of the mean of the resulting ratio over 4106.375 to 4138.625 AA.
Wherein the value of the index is 0.016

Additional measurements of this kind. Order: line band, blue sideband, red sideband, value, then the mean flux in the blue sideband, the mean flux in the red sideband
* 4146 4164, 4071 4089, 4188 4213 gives -0.042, 3.34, 3.32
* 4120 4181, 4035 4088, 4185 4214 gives 0.000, 3.28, 3.3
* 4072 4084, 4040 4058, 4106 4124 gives -0.047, 3.38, 2.88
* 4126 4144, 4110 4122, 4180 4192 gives -0.075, 3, 3.28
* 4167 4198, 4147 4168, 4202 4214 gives 0.045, 3.38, 3.43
